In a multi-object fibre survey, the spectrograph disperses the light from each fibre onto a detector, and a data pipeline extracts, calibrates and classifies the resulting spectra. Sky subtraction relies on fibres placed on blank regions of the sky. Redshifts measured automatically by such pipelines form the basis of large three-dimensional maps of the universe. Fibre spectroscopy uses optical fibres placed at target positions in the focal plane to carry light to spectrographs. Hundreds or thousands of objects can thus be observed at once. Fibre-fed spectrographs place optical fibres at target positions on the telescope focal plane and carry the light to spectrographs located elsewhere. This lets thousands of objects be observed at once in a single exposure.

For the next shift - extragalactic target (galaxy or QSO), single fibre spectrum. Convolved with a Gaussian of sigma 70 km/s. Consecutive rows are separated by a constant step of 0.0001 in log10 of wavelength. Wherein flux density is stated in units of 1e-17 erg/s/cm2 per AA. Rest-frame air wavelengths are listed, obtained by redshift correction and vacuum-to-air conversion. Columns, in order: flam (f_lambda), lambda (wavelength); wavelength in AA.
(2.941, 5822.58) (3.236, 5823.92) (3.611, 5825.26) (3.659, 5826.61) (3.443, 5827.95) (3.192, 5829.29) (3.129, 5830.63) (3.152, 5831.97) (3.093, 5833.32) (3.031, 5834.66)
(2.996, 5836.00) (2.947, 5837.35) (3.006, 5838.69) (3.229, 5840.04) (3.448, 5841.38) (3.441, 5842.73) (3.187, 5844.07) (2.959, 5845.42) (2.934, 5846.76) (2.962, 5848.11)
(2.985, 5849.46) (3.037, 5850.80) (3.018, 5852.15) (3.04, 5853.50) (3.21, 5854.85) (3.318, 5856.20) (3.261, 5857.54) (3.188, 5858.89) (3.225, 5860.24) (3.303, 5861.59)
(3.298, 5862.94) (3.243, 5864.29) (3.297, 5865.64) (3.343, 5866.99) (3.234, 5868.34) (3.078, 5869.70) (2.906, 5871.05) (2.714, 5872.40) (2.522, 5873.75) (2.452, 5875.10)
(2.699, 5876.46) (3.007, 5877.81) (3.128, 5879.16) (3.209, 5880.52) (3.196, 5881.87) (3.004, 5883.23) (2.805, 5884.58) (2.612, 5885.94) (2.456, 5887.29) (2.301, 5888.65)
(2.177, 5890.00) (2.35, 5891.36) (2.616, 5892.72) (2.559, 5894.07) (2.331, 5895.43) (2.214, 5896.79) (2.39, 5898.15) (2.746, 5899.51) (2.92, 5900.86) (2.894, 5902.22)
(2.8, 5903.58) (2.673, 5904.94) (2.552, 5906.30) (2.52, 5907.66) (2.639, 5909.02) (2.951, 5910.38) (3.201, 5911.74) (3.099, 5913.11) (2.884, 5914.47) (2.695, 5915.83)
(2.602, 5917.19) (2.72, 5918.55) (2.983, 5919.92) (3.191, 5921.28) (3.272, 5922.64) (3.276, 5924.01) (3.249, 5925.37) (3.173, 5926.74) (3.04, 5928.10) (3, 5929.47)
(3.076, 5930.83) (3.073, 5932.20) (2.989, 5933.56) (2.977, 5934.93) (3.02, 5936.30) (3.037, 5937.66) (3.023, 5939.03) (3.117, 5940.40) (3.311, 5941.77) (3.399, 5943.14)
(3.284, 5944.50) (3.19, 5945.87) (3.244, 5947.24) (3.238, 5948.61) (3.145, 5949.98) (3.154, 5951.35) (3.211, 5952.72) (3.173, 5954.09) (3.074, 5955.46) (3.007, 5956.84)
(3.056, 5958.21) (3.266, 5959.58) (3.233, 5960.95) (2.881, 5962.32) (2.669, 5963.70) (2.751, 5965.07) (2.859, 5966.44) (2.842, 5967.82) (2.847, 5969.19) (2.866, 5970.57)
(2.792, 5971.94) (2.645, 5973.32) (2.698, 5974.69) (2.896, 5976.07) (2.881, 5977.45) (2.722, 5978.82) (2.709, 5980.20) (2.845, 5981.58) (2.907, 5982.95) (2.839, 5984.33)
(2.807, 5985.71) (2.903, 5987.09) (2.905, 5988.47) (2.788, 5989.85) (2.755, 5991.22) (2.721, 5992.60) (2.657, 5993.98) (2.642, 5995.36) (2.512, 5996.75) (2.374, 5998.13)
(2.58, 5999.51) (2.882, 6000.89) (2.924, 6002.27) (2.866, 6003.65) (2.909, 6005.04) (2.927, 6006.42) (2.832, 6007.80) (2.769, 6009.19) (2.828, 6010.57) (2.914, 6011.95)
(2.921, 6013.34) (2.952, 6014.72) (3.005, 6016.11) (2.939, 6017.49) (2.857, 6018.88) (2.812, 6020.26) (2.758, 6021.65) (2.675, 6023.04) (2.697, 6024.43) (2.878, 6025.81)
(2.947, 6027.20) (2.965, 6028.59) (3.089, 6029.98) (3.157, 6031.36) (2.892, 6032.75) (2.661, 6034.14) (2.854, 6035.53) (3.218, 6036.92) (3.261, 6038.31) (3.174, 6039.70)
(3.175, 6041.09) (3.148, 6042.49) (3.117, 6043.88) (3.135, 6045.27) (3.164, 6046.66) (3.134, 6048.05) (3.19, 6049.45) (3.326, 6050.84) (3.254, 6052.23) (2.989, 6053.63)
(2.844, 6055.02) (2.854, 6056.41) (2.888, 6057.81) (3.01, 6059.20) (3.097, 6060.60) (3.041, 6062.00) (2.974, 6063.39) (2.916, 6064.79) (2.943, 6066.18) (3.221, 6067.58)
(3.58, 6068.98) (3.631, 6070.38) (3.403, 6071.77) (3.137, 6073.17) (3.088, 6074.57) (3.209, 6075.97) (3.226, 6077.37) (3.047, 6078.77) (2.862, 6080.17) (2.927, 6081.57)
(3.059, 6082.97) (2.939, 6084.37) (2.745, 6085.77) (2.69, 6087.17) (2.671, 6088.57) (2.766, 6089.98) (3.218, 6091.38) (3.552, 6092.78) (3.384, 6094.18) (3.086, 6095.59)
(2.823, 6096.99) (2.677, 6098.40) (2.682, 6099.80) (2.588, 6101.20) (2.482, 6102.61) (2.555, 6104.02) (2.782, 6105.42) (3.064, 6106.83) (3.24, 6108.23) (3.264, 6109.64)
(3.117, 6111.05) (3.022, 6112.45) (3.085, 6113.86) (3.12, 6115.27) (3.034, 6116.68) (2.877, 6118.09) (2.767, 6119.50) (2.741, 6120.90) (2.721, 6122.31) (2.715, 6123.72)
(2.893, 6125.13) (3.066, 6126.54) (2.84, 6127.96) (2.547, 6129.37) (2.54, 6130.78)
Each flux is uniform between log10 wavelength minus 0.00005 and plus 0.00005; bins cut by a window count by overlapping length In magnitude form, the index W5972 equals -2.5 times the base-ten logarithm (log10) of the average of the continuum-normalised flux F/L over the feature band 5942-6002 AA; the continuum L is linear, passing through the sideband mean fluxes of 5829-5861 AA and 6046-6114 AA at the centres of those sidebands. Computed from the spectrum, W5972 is 0.061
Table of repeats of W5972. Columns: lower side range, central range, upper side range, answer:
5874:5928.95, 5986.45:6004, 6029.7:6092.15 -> 0.08 mag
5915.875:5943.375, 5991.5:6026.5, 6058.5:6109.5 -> 0.09 mag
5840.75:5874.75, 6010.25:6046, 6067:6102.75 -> 0.03 mag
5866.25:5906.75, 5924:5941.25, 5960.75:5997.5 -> -0.12 mag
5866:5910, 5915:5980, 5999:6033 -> -0.08 mag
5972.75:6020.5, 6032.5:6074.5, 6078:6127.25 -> -0.09 mag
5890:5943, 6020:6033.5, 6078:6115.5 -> 0.01 mag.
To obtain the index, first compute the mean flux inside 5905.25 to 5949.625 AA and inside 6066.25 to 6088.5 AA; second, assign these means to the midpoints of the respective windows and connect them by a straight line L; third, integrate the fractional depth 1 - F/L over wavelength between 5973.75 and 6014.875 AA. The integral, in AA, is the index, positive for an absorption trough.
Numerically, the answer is 3.6 AA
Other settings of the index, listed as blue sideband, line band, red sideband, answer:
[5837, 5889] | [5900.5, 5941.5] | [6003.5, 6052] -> 0.77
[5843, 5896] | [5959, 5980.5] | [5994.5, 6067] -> 0.65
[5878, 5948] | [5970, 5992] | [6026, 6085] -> 1.28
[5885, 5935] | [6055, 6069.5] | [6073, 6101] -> -0.41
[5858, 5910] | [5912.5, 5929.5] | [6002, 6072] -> -0.94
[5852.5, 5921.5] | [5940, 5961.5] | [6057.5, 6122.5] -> -2.17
